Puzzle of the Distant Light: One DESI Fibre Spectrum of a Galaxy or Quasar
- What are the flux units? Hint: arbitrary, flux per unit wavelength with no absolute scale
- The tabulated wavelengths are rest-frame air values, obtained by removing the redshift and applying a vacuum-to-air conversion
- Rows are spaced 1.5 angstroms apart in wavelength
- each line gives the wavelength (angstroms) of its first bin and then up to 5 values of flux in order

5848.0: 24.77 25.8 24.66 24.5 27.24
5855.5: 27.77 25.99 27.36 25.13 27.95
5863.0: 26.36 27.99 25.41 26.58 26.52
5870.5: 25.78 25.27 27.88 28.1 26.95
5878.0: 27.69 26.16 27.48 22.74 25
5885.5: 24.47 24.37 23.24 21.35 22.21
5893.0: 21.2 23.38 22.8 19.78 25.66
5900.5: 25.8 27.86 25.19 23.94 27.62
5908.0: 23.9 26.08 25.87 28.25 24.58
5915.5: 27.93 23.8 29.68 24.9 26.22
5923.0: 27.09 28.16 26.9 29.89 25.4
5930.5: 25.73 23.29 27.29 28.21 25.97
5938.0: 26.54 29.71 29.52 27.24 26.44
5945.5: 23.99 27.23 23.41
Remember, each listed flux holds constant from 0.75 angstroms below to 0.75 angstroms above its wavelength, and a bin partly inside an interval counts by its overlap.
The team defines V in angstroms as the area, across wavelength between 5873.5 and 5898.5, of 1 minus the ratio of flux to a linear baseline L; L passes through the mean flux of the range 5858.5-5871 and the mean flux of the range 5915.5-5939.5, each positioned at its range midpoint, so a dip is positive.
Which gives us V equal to 2.16 angstroms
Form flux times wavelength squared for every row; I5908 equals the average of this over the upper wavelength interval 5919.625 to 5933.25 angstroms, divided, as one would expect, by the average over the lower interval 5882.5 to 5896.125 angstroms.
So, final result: 1.2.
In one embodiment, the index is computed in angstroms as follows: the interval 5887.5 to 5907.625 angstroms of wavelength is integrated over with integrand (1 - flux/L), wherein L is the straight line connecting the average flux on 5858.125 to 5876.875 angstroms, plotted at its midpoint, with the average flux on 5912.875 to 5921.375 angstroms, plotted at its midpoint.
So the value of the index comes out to 2.0 angstroms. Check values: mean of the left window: 26.7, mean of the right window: 26.3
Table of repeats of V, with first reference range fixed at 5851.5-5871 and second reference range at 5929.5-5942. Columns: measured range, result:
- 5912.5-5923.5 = 0.19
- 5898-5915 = 0.62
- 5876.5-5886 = 0.32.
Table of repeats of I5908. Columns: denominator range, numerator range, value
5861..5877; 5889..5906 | 0.89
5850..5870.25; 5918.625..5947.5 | 1.04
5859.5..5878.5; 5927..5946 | 1.03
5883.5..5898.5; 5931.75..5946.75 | 1.20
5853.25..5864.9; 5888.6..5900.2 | 0.85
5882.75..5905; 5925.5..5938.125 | 1.13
